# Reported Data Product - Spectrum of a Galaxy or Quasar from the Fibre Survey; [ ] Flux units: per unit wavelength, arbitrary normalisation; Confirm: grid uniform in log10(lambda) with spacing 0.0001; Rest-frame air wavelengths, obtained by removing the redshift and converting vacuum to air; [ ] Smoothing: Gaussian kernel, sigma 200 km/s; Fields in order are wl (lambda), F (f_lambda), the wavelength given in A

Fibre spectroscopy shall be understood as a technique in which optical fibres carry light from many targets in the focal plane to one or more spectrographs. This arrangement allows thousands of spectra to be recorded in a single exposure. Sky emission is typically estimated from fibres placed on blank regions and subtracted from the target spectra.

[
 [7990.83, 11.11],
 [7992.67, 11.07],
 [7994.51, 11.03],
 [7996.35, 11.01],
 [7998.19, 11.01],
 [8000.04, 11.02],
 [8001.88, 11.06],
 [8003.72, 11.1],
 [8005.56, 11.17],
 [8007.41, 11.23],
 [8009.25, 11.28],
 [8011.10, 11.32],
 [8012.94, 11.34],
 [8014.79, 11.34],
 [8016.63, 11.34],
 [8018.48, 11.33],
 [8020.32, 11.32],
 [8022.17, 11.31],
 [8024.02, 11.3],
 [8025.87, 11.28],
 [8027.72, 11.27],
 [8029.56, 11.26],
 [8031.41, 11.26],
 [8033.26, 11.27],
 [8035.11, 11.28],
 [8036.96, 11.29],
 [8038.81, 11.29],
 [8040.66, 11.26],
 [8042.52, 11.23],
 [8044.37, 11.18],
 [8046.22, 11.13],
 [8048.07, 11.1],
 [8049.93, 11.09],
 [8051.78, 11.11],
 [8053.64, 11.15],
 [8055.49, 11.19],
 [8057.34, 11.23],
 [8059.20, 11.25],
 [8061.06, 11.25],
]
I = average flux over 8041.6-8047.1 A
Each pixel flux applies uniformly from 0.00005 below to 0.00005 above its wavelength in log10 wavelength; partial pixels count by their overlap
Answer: 11.2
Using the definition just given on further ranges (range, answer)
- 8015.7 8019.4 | 11.4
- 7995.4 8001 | 11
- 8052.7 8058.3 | 11.2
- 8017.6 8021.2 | 11.3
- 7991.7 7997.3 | 11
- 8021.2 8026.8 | 11.3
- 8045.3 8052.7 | 11.1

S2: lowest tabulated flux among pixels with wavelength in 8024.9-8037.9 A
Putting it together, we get 11.26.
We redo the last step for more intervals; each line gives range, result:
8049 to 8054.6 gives 11.09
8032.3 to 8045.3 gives 11.18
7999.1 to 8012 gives 11.02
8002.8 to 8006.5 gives 11.1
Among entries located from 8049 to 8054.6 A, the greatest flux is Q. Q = 11.15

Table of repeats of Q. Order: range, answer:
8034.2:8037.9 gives 11.29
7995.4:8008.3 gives 11.23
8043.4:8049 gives 11.18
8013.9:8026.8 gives 11.34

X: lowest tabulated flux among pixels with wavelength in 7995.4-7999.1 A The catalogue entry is 11.01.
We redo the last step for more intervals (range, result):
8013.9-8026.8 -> 11.28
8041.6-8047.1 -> 11.13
